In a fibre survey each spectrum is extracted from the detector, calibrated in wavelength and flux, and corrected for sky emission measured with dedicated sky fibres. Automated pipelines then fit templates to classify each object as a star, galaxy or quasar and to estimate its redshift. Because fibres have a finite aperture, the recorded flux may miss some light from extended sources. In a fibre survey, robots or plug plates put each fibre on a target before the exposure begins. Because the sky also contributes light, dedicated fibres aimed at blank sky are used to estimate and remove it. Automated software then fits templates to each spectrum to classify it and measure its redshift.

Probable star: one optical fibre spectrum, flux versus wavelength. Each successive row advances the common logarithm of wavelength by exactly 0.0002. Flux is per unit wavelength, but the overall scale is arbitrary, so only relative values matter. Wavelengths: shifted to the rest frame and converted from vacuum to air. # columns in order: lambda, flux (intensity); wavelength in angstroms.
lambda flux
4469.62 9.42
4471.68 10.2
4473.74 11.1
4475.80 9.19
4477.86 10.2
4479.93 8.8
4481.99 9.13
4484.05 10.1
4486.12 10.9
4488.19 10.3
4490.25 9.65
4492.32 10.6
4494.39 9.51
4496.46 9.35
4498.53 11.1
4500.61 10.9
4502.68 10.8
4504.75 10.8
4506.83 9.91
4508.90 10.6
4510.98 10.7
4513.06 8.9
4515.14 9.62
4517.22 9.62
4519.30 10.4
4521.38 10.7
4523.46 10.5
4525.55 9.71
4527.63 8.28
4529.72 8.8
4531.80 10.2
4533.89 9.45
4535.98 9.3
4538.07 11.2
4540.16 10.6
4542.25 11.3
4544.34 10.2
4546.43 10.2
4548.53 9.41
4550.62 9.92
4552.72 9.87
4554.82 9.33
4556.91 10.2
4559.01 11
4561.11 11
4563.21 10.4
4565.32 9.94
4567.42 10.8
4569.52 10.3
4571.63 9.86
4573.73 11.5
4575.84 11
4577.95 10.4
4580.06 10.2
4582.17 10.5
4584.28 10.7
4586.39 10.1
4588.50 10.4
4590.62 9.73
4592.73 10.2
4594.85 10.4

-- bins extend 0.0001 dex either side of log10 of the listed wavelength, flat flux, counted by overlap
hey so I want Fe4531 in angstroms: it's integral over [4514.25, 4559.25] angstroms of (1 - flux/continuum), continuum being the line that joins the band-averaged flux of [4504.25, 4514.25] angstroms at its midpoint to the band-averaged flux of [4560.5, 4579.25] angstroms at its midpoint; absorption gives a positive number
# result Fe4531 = 1.5 angstroms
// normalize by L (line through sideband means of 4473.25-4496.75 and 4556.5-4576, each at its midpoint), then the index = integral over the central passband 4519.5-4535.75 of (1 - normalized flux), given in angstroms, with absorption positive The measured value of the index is 0.9 angstroms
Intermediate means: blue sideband 9.89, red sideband 10.6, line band 9.68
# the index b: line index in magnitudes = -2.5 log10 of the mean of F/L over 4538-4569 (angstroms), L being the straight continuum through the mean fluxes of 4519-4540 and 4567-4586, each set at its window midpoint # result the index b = -0.012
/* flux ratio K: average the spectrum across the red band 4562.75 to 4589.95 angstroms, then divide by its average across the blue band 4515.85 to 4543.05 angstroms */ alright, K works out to 1.0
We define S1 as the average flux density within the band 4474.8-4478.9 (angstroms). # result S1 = 9.68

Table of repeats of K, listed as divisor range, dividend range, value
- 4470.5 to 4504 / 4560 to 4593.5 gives 1.03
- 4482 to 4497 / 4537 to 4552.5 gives 1.04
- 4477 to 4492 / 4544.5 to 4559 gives 1.00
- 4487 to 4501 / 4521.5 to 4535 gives 0.94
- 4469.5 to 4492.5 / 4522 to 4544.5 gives 1.00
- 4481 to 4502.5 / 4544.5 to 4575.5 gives 1.01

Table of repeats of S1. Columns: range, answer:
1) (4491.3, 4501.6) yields 10.3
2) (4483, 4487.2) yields 10.5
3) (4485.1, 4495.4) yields 10.2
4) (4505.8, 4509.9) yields 10.3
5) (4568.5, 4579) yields 10.6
